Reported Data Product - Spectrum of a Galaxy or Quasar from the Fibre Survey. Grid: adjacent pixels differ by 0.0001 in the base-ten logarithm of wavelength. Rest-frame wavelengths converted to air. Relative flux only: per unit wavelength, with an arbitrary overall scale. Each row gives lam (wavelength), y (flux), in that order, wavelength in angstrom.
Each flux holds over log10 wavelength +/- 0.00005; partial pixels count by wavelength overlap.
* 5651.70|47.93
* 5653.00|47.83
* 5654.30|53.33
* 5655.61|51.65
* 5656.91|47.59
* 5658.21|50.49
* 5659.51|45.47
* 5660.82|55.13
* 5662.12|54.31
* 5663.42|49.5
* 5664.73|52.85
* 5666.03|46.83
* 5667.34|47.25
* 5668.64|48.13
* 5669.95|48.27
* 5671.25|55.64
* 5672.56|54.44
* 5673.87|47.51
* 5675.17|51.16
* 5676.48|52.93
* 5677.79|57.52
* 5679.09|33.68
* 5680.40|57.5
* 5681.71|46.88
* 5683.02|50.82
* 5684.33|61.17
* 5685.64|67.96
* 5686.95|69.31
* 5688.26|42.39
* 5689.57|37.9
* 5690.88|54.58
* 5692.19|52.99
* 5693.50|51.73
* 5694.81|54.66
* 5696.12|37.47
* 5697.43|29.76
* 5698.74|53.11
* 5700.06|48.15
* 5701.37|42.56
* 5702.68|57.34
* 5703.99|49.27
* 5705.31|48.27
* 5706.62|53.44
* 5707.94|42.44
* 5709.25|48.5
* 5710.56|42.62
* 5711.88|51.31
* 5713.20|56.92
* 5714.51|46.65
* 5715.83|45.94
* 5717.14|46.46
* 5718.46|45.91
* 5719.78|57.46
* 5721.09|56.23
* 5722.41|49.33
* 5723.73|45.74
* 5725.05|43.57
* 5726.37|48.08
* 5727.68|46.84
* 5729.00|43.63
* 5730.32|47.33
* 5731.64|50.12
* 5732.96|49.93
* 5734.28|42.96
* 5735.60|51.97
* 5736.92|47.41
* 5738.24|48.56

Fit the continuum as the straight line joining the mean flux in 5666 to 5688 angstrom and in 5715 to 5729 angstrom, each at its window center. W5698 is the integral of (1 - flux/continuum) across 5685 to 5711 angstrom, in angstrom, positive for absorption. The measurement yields 0.74 angstrom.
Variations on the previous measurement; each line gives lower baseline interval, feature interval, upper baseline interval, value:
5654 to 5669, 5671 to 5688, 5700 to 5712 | -1.6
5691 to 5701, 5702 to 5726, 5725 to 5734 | -1.1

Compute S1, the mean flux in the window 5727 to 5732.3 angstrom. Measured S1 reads 47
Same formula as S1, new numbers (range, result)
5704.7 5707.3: 50.8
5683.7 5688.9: 60.2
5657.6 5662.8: 51.4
